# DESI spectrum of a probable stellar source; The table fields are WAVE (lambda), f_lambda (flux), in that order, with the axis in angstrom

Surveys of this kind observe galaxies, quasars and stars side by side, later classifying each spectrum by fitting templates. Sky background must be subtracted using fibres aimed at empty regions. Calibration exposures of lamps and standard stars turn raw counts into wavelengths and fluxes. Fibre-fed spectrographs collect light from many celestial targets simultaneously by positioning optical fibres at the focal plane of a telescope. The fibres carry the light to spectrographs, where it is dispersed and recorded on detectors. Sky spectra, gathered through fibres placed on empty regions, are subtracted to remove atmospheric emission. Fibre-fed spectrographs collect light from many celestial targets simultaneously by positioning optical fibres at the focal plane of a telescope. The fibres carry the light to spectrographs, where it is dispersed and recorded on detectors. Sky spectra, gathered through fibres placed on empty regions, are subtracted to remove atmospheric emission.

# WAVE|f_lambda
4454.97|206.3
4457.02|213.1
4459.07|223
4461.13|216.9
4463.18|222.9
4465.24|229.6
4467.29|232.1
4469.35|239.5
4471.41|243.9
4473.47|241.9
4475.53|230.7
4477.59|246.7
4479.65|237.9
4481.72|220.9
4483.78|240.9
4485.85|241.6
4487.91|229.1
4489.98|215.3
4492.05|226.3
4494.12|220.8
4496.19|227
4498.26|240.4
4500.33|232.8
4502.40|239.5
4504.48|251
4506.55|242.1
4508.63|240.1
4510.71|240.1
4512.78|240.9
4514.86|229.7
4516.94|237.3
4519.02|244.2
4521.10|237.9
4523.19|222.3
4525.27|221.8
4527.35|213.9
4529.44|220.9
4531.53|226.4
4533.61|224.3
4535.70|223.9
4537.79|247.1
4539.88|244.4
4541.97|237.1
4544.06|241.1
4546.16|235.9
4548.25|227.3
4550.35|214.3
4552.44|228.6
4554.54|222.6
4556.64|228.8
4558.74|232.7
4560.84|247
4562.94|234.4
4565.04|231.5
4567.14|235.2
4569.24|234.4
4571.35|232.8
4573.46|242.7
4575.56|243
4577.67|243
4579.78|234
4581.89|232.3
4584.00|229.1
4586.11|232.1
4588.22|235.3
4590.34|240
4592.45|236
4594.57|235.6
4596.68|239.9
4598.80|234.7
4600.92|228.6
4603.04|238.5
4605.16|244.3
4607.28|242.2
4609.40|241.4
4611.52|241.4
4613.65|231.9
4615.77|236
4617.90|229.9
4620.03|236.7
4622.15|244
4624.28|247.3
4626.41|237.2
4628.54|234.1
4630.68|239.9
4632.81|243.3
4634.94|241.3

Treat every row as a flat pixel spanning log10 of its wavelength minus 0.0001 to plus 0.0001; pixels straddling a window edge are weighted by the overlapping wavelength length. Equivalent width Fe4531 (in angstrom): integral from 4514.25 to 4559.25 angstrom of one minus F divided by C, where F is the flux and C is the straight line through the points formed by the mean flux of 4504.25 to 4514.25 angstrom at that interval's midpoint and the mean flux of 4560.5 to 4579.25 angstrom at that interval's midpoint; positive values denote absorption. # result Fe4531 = 1.85 angstrom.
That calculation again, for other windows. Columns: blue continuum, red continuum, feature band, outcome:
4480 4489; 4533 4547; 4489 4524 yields 0.0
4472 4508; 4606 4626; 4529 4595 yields 1.0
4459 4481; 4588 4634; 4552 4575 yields 0.2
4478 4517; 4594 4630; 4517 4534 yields 0.6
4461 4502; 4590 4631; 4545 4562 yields 0.4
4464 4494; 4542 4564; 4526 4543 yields 0.2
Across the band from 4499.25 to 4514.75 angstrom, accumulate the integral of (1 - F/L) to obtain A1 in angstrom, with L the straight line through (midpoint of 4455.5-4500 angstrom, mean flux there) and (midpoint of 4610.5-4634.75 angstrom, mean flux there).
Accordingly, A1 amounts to -0.6 angstrom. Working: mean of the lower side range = 230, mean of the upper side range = 238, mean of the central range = 240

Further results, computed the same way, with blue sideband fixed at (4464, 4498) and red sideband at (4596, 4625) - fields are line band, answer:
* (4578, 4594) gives 0.2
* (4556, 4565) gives 0.0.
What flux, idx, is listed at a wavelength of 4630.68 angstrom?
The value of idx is 239.9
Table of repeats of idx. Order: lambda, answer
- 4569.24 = 234.4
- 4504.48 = 251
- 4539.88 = 244.4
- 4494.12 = 220.8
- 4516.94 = 237.3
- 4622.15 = 244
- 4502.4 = 239.5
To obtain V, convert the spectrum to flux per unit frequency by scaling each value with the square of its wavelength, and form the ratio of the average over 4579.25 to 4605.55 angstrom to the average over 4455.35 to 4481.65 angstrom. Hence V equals 1.08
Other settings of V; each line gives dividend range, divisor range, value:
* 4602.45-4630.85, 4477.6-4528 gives 1.08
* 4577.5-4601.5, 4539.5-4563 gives 1.03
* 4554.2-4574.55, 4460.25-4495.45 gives 1.05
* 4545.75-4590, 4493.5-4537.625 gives 1.03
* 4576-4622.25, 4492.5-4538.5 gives 1.05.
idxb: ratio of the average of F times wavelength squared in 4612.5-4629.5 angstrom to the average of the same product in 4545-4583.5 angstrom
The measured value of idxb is 1.04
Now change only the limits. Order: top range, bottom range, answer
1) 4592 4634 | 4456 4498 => 1.10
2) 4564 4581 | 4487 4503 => 1.07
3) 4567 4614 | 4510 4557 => 1.05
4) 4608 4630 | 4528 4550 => 1.06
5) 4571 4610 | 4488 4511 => 1.06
